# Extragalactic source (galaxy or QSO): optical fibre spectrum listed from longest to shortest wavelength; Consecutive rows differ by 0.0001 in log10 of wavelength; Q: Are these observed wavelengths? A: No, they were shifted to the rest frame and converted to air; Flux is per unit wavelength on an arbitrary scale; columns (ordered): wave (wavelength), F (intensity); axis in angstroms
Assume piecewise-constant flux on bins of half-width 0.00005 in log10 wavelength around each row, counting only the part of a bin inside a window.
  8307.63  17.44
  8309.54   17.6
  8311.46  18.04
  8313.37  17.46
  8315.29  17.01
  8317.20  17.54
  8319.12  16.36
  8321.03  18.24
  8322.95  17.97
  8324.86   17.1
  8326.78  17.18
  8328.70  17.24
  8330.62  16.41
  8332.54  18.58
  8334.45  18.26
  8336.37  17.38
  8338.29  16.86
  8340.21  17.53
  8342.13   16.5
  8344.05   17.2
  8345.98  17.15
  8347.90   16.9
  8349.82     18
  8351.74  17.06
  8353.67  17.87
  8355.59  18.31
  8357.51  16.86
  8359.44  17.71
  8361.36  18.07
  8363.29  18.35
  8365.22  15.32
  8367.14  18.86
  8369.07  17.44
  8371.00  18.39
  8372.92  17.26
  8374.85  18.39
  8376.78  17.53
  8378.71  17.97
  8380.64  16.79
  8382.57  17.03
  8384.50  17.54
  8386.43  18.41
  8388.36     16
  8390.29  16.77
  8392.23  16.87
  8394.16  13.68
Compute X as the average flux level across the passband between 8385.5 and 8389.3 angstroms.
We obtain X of 17.2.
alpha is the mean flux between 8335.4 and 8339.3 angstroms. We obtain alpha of 17.1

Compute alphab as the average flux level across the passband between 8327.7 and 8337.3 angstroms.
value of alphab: 17.6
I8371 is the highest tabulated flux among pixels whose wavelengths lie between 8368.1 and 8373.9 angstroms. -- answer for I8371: 18.39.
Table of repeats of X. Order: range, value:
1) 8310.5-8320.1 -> 17.3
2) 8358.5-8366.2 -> 17.4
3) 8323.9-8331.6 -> 17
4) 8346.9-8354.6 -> 17.5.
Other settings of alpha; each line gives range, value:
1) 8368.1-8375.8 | 17.9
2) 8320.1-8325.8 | 17.8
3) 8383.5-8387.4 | 18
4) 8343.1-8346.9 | 17.1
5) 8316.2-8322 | 17.4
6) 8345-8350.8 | 17.3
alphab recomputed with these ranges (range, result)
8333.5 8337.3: 17.8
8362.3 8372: 17.7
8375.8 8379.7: 17.7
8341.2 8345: 16.9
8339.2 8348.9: 17.1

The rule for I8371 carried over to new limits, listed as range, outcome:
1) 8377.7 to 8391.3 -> 18.41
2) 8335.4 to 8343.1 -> 17.53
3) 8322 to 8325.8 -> 17.97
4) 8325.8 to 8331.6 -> 17.24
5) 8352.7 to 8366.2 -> 18.35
